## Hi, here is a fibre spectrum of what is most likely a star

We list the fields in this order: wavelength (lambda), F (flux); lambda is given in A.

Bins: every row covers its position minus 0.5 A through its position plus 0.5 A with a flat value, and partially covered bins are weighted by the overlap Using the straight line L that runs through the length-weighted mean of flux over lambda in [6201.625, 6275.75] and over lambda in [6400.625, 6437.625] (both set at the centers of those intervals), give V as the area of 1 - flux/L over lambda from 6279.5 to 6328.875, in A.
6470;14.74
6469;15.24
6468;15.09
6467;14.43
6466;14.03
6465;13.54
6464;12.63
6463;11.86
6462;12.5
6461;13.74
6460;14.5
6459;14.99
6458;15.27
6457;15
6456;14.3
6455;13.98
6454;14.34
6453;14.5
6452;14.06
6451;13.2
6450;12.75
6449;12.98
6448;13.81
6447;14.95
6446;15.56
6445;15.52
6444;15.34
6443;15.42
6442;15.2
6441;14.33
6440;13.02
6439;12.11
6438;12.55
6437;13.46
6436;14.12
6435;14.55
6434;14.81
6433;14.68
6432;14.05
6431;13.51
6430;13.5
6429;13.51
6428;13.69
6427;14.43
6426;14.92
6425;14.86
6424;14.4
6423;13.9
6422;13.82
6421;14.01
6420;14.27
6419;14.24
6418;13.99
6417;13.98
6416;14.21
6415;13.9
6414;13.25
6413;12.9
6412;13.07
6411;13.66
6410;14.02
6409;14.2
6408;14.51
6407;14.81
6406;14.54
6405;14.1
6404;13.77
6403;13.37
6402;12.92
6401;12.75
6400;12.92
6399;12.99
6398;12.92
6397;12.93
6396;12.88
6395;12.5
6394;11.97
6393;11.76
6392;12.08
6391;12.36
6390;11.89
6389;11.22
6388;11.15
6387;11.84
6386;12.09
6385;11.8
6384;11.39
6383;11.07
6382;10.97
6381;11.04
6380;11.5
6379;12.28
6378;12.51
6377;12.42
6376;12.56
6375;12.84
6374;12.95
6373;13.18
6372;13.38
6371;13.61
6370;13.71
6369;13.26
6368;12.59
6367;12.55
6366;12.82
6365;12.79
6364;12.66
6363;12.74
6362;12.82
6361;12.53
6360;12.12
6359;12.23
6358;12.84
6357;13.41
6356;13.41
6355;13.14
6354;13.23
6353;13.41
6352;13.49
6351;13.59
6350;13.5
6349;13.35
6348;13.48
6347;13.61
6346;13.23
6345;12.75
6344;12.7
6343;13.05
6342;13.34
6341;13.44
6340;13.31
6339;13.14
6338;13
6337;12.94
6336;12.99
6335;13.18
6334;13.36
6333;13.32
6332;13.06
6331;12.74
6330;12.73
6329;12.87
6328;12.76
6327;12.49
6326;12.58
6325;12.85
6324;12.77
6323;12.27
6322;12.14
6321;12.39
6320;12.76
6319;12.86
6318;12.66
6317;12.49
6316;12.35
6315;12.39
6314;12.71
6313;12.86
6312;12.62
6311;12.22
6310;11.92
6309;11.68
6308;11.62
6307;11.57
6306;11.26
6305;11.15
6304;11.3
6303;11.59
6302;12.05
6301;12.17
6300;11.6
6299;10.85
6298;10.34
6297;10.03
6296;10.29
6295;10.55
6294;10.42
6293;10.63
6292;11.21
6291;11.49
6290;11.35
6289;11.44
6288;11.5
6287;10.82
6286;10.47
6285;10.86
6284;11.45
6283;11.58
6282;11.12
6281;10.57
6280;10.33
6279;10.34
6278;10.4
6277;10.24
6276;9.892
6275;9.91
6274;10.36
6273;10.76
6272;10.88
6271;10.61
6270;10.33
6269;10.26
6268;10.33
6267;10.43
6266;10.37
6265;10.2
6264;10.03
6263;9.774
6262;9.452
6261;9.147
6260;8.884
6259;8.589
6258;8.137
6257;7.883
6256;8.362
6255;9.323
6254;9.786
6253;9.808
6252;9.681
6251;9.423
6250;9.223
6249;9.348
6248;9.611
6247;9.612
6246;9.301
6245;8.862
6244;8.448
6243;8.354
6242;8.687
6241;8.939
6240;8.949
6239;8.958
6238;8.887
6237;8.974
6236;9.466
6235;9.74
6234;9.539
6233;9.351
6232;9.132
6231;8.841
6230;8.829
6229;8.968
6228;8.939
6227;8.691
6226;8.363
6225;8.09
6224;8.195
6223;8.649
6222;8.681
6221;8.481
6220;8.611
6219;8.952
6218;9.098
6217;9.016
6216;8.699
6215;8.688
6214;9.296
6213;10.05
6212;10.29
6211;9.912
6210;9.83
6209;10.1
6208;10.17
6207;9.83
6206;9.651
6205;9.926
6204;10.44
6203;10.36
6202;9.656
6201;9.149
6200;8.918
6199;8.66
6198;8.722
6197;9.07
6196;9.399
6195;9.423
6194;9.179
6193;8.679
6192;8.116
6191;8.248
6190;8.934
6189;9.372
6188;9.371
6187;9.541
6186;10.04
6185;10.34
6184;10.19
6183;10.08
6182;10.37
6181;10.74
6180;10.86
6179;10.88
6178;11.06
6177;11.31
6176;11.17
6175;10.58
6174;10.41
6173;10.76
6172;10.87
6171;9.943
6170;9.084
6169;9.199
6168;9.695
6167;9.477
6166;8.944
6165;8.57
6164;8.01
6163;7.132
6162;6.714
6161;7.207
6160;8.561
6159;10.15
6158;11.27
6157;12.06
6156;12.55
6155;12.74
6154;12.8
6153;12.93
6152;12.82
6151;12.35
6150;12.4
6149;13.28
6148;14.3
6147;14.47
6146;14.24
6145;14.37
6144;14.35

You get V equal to -2.78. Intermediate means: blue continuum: 9.37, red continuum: 14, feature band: 11.7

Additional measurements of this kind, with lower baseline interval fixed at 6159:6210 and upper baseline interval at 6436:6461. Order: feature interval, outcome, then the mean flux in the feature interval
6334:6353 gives -1.4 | 13.2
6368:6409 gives 1.6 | 12.6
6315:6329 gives -0.7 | 12.6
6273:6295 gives 1.0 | 10.8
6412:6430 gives -0.3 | 14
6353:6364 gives -0.2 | 12.9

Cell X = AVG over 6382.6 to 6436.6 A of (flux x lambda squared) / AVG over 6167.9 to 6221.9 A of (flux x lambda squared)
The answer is 1.48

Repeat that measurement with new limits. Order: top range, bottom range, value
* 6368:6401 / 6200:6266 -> 1.40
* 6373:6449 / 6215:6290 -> 1.47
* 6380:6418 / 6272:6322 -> 1.17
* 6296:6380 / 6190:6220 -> 1.41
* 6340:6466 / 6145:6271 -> 1.46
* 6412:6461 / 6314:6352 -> 1.13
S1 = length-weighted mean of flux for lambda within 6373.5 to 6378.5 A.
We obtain 12.7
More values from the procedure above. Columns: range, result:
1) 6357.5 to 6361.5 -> 12.4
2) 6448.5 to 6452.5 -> 13.2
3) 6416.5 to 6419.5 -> 14.1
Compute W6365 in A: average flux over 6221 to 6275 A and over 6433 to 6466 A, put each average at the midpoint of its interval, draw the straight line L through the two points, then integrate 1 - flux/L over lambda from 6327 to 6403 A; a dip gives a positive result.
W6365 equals -4.5 A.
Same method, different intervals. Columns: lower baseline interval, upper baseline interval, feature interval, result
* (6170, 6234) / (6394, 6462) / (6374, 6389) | 1.37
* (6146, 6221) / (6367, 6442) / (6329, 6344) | -1.06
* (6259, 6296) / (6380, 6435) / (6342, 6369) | -1.98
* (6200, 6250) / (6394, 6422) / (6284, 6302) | -0.27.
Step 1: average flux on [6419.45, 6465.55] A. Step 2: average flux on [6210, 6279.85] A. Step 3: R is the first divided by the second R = 1.5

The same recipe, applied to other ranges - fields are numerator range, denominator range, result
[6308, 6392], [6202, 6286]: 1.33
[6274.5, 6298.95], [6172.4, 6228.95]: 1.12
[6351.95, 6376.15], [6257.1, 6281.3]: 1.30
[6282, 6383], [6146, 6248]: 1.27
